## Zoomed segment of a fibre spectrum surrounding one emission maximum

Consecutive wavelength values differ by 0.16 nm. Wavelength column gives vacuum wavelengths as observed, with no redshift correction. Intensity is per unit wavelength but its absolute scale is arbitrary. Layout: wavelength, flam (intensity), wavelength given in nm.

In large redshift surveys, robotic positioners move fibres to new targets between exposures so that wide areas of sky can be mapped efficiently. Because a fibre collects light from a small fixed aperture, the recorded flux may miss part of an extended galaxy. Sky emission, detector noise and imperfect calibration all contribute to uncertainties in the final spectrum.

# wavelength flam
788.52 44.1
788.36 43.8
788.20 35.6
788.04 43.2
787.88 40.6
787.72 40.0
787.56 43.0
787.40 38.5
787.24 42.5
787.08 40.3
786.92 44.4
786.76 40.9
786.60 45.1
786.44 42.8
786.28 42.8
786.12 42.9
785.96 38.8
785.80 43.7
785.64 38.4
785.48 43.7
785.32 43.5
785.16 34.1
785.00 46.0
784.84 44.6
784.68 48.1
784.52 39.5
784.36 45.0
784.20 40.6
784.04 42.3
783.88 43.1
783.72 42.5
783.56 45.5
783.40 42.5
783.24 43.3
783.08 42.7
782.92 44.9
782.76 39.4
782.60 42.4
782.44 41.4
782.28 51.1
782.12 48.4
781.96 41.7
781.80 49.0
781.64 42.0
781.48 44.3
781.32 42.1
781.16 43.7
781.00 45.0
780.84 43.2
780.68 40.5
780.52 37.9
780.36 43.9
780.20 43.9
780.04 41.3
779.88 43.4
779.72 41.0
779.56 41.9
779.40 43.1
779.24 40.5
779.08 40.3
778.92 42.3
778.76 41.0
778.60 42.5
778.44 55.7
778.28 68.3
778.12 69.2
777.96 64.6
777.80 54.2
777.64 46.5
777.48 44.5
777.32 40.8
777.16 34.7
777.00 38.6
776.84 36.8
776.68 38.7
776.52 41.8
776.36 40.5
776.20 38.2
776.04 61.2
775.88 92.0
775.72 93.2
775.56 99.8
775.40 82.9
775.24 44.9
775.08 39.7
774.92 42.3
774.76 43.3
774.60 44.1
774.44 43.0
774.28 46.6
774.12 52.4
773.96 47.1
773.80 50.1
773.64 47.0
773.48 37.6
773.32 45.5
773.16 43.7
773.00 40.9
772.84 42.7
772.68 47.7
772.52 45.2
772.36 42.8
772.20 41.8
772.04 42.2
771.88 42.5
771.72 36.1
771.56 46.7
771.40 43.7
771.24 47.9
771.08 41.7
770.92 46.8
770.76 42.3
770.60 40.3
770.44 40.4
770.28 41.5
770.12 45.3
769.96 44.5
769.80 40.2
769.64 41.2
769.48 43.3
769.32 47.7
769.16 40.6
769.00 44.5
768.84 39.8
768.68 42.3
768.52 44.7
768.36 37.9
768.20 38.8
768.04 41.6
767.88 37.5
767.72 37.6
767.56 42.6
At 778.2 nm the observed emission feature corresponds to [N II]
